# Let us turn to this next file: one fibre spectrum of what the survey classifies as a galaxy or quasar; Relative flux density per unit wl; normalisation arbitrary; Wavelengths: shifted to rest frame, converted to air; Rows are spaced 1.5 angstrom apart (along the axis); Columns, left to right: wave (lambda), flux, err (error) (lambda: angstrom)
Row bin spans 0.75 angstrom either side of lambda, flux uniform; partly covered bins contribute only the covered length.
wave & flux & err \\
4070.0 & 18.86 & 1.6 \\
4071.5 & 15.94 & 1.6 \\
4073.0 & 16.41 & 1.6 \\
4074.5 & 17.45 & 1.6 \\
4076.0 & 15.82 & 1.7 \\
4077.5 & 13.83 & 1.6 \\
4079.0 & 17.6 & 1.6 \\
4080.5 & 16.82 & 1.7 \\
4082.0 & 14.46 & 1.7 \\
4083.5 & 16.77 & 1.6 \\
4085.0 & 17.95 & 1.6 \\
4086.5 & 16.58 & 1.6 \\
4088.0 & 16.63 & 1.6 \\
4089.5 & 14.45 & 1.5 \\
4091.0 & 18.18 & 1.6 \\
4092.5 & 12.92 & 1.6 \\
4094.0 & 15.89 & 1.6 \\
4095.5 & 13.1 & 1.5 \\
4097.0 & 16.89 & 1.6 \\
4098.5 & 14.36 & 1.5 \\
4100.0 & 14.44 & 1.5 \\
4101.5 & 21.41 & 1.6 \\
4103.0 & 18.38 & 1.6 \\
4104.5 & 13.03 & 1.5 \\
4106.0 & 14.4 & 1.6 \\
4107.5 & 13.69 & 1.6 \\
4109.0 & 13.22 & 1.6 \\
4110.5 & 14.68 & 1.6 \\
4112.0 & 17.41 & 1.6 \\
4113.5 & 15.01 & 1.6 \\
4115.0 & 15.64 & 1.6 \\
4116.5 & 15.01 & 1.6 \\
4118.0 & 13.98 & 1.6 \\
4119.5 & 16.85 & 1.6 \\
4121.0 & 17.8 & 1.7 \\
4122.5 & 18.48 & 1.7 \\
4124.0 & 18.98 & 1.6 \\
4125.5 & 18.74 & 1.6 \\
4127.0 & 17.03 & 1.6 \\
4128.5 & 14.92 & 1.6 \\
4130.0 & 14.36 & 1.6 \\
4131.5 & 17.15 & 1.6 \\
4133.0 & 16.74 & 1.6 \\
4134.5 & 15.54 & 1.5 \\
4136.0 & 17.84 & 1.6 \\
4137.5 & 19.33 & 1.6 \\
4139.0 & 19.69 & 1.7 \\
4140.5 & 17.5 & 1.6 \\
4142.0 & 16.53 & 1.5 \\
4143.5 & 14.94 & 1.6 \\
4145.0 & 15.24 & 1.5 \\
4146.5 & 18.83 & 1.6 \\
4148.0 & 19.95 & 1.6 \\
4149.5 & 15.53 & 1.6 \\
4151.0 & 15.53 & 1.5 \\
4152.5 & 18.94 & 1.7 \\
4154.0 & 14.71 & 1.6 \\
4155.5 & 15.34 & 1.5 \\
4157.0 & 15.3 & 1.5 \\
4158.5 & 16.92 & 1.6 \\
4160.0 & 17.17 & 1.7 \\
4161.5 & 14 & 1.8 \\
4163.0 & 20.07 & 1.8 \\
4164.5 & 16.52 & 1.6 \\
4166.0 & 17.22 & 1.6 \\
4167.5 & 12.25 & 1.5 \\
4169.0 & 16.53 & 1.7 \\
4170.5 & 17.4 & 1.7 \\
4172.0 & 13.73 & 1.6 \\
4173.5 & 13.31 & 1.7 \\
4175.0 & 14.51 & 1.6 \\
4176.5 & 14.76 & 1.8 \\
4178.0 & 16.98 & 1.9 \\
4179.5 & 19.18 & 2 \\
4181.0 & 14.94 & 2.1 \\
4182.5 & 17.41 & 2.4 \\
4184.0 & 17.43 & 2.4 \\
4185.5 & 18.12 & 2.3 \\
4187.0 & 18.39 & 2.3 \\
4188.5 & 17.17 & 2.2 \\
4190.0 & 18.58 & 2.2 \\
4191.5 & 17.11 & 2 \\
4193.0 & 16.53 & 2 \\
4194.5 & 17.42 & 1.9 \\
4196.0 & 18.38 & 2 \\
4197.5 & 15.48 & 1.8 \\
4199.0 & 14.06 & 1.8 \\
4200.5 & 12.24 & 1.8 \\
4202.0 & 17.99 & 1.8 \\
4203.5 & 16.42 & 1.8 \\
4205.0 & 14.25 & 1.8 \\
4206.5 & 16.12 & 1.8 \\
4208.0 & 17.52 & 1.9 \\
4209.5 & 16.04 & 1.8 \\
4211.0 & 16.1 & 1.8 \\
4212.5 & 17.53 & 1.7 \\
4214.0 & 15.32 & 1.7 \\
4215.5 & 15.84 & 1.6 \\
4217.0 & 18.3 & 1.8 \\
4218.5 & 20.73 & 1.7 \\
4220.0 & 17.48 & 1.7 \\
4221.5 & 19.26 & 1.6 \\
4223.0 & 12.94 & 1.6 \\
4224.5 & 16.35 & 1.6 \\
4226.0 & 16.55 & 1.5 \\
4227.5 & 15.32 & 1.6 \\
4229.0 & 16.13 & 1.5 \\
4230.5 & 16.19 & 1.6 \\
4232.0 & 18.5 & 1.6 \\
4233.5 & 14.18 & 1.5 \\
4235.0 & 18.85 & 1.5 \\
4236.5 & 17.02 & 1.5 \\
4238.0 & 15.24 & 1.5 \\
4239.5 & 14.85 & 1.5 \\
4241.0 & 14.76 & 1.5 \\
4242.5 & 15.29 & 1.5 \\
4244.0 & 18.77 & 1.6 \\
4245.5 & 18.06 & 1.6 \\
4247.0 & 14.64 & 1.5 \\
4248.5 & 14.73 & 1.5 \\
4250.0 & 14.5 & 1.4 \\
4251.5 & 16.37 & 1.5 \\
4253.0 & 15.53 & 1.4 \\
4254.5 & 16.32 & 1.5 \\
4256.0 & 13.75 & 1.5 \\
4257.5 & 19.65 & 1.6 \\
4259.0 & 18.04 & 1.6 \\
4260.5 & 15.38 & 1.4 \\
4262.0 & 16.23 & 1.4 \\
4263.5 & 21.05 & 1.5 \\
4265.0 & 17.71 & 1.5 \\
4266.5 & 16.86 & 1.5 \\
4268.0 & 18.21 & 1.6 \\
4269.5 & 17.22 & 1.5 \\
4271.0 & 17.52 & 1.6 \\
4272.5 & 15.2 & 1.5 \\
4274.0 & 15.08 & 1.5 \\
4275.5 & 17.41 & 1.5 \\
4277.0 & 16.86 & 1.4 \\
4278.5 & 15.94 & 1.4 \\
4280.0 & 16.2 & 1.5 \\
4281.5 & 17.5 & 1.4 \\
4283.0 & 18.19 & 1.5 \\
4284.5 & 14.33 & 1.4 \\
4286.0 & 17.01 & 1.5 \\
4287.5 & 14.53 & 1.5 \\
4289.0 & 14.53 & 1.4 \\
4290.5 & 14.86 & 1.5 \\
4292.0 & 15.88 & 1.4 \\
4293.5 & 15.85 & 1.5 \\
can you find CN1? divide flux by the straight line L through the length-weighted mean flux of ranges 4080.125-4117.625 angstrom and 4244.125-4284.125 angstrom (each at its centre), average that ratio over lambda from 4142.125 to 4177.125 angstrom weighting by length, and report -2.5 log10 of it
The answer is 0.00 mag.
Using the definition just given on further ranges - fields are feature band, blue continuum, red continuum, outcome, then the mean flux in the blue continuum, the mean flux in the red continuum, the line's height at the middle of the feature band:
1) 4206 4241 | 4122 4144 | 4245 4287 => 0.01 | 17.2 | 16.6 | 16.8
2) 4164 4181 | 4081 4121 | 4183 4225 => 0.05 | 15.6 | 16.8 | 16.4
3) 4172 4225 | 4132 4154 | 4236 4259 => 0.00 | 17.2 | 16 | 16.6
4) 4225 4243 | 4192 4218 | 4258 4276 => 0.04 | 16.3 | 17.2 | 16.7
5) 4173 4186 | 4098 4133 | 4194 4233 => 0.00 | 16.1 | 16.5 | 16.3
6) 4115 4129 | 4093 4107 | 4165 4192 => -0.06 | 15.7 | 16.4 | 15.9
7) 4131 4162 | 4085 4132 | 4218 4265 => -0.05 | 15.9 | 16.5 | 16.1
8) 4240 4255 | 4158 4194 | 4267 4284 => 0.06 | 16.5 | 16.8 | 16.7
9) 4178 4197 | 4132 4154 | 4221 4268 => -0.04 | 17.2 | 16.4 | 16.9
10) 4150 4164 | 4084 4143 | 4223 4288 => -0.01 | 16.3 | 16.4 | 16.3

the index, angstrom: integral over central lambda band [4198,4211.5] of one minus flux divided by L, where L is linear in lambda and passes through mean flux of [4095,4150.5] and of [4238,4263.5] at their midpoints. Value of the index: 0.5 angstrom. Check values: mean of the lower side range 16.4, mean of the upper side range 16.2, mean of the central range 15.6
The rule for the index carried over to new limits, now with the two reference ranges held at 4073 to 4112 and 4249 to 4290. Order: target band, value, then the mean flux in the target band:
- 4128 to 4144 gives -0.9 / 16.8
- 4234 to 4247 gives 0.0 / 16.4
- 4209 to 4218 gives -0.2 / 16.7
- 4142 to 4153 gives -0.6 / 16.9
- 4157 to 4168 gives -0.2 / 16.3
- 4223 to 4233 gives 0.1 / 16.2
